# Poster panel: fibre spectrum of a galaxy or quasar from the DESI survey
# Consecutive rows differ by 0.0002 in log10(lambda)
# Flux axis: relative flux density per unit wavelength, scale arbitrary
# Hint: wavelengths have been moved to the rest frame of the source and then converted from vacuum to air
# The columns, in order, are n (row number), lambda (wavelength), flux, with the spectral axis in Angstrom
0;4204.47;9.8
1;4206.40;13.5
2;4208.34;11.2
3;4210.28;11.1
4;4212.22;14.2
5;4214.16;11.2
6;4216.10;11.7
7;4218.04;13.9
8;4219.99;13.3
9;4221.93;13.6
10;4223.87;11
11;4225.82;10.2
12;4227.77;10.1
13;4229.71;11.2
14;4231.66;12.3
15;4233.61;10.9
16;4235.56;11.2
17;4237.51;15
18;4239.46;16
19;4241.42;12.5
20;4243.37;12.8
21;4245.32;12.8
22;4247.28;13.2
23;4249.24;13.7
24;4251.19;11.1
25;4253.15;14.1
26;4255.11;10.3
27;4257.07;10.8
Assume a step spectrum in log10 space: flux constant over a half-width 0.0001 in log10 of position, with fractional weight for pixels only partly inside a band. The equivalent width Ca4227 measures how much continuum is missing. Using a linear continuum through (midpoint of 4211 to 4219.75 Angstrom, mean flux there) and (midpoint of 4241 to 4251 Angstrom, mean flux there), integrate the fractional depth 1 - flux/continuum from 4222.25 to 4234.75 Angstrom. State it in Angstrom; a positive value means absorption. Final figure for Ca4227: 1.67 Angstrom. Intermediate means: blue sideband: 12.7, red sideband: 12.9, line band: 11.1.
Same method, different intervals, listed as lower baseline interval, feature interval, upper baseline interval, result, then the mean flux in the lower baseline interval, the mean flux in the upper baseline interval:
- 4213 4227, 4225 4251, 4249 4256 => -0.6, 12.1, 12.2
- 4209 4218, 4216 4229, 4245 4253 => 0.4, 12.2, 12.8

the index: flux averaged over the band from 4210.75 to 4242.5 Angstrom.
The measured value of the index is 12.4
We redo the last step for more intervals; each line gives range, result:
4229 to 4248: 12.8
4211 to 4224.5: 12.7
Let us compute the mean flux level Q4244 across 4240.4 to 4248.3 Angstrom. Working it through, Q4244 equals 12.8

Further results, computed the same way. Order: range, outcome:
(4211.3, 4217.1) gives 12.4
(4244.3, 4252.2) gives 12.7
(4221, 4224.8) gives 12.3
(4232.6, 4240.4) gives 13.3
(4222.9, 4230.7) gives 10.6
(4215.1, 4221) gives 13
